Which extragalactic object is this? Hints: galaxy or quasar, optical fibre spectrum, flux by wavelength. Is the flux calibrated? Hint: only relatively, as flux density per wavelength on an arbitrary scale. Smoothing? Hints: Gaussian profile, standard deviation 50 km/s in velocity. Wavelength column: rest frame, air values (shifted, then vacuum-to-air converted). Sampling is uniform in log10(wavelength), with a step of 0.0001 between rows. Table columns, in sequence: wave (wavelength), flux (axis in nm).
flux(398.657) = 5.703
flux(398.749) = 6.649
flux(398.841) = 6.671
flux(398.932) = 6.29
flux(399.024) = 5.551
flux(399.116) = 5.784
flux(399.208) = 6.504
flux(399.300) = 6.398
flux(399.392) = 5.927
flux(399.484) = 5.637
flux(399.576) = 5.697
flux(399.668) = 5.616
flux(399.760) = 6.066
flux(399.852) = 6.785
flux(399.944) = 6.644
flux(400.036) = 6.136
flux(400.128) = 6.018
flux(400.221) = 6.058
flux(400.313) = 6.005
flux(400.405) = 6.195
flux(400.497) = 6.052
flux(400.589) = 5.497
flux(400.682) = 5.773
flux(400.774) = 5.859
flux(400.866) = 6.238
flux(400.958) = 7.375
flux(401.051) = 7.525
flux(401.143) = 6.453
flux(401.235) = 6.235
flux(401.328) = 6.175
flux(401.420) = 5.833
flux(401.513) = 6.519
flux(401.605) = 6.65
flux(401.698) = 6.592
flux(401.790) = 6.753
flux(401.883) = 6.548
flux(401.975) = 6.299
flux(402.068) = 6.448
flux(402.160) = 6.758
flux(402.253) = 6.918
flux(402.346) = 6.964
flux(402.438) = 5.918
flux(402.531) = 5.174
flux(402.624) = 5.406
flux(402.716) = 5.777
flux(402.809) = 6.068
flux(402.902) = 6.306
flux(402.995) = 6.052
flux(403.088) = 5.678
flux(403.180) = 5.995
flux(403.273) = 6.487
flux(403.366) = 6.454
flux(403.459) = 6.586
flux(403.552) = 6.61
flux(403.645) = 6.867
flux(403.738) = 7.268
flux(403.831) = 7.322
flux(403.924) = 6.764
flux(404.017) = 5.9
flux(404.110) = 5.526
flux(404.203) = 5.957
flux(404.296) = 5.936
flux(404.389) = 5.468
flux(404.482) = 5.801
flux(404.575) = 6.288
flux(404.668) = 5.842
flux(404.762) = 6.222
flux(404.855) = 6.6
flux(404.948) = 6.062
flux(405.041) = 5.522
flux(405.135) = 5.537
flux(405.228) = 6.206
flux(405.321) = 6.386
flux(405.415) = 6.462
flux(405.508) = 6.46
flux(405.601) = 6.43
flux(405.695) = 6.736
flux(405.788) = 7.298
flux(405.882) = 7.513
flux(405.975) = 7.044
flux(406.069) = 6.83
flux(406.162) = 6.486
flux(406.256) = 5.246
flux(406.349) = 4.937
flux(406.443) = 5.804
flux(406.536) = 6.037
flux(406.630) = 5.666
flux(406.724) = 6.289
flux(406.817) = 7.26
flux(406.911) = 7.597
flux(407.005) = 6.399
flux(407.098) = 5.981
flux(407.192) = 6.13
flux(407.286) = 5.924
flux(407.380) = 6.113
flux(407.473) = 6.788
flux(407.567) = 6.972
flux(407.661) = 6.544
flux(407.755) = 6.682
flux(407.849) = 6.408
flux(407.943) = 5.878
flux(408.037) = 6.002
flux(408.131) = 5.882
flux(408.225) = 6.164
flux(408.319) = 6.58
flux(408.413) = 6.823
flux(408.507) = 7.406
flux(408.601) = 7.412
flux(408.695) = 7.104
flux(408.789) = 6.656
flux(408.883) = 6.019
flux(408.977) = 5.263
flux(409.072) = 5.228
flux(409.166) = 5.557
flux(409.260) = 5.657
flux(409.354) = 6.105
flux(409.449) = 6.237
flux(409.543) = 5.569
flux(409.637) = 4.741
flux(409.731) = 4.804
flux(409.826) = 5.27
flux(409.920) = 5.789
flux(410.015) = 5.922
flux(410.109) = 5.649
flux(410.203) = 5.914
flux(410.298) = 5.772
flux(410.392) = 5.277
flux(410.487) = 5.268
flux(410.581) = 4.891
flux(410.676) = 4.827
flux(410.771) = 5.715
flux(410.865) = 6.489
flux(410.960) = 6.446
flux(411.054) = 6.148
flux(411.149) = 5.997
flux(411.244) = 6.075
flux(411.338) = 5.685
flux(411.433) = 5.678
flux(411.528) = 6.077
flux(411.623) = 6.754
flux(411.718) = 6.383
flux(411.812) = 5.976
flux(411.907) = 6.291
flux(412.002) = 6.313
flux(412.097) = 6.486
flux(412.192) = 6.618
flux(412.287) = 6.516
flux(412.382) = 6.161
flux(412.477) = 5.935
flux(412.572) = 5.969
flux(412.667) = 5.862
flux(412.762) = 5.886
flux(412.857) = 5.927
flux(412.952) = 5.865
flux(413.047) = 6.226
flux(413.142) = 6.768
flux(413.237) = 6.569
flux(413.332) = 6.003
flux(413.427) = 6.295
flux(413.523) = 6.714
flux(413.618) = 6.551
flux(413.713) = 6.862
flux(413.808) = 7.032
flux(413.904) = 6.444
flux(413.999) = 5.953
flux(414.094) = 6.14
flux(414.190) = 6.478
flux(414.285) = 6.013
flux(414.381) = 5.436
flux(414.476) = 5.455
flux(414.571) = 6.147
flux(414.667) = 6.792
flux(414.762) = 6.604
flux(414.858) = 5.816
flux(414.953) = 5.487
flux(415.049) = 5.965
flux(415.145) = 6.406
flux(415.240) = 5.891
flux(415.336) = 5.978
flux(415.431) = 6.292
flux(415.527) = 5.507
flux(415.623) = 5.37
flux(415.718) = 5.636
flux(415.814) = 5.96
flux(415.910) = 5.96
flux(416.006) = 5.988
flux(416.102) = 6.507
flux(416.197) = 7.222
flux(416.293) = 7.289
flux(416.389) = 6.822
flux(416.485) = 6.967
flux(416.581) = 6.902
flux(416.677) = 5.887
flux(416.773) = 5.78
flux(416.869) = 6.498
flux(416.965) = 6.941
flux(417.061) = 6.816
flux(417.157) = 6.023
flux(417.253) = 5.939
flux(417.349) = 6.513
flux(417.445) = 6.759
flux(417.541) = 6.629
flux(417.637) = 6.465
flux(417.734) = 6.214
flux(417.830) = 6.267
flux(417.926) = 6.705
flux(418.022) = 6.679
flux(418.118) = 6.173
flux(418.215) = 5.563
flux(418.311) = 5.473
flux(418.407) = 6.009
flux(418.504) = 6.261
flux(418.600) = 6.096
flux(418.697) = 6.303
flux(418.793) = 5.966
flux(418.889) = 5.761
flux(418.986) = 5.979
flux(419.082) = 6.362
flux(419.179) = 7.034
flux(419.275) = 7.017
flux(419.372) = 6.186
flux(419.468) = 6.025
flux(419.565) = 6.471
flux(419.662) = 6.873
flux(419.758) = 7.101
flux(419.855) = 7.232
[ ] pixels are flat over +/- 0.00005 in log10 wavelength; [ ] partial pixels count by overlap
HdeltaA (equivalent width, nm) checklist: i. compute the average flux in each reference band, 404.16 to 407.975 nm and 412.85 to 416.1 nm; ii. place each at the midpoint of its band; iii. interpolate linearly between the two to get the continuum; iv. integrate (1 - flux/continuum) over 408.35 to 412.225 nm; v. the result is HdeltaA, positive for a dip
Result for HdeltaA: 0.16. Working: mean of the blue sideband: 6.29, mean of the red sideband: 6.14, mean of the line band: 5.96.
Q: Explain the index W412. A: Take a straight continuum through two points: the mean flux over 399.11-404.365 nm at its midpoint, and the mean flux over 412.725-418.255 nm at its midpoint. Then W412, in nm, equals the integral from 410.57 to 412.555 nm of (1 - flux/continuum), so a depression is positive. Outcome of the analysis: 0.058 nm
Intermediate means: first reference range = 6.26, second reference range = 6.28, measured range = 6.09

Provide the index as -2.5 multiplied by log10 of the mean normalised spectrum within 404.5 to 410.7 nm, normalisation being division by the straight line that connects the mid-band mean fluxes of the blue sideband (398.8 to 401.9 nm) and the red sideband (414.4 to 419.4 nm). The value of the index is 0.02 mag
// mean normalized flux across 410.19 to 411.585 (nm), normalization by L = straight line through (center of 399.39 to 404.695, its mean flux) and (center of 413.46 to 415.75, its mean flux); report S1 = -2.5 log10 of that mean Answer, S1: 0.07 mag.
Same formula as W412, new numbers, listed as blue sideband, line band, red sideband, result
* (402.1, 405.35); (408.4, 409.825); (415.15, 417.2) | 0.06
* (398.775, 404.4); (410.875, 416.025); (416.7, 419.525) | 0.11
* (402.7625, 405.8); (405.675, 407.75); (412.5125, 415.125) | -0.06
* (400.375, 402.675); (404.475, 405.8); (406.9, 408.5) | 0.03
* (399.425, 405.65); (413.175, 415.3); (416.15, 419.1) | 0.03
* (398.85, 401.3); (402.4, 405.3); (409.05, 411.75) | -0.05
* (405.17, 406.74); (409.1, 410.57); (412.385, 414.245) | 0.18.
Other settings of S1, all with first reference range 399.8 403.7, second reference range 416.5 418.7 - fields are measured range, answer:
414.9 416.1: 0.07 mag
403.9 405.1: 0.06 mag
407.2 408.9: -0.04 mag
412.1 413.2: 0.02 mag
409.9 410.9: 0.13 mag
